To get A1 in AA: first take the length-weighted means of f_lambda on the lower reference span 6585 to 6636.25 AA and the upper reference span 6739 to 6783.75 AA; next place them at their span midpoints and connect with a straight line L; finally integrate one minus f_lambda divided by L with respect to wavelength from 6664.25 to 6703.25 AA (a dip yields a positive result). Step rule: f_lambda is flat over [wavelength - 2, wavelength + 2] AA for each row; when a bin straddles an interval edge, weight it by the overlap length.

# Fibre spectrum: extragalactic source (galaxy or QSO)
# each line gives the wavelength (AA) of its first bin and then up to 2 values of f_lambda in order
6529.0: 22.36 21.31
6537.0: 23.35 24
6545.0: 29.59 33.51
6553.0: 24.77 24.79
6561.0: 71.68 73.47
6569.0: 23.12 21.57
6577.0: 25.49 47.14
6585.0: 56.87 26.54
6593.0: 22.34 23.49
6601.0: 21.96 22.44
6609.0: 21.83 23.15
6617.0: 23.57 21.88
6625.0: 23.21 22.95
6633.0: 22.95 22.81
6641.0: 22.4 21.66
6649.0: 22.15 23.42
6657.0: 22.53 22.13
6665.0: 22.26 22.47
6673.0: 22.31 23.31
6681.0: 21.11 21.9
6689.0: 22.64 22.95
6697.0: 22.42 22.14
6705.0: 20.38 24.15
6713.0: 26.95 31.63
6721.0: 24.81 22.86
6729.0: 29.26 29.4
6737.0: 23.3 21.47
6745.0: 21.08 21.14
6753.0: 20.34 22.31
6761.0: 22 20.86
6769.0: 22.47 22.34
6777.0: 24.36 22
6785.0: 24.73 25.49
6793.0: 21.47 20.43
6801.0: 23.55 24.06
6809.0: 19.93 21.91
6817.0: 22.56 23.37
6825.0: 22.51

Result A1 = 1.4 AA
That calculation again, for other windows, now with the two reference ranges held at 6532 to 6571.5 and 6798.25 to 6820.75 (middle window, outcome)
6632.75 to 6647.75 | 4.09 AA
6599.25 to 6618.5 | 5.80 AA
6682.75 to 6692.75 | 2.13 AA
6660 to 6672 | 2.93 AA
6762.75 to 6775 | 1.27 AA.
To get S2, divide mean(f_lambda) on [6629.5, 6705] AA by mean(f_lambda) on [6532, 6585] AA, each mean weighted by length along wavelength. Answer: 0.6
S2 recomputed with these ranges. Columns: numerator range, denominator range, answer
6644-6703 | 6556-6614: 0.66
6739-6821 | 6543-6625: 0.70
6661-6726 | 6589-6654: 1.03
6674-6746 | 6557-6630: 0.76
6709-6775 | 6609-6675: 1.06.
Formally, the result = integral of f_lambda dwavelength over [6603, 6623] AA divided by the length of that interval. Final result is 22.6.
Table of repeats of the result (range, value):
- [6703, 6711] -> 22.3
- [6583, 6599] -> 32.3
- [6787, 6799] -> 22.5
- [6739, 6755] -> 21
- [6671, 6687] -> 22.2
